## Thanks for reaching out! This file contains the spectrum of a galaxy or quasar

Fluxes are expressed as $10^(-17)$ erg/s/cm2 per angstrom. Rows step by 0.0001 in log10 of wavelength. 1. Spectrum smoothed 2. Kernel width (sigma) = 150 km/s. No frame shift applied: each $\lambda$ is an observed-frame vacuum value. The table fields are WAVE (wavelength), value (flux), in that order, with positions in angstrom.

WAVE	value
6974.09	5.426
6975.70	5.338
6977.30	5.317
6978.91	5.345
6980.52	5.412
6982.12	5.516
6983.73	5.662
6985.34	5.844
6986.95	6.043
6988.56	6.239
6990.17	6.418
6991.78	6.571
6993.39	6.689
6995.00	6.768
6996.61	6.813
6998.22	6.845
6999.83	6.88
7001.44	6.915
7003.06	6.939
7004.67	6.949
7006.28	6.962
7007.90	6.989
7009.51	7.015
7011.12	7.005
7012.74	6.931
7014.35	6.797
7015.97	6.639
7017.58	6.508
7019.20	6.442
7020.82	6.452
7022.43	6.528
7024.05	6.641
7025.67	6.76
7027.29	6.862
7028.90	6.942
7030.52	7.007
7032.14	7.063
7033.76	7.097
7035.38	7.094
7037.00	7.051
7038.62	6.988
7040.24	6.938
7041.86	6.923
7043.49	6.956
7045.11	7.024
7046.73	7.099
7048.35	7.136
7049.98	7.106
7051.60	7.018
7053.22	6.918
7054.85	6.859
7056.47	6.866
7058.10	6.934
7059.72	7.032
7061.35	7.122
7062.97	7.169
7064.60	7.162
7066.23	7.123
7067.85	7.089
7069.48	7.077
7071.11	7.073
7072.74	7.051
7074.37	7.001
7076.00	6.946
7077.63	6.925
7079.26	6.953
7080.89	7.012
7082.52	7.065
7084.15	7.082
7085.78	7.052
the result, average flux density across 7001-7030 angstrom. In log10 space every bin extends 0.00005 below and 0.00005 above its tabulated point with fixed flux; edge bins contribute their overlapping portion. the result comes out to 6.79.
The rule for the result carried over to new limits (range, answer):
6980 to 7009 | 6.49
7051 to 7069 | 7.03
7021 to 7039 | 6.9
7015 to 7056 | 6.88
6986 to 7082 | 6.89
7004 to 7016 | 6.93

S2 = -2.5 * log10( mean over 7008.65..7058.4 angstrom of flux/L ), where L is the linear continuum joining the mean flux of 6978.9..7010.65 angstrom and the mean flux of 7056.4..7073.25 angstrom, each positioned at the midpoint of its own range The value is -0.01 mag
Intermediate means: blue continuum 6.48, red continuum 7.07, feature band 6.89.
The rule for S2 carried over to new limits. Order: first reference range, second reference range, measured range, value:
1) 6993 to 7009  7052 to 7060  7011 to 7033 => 0.02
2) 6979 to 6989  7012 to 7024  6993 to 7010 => -0.12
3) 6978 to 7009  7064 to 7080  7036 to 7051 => -0.03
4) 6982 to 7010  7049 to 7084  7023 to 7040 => -0.02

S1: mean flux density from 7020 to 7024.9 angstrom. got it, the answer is 6.54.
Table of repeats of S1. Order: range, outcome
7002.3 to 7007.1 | 6.95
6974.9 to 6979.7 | 5.34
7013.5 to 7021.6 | 6.57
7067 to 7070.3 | 7.09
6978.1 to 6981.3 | 5.37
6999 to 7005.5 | 6.92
